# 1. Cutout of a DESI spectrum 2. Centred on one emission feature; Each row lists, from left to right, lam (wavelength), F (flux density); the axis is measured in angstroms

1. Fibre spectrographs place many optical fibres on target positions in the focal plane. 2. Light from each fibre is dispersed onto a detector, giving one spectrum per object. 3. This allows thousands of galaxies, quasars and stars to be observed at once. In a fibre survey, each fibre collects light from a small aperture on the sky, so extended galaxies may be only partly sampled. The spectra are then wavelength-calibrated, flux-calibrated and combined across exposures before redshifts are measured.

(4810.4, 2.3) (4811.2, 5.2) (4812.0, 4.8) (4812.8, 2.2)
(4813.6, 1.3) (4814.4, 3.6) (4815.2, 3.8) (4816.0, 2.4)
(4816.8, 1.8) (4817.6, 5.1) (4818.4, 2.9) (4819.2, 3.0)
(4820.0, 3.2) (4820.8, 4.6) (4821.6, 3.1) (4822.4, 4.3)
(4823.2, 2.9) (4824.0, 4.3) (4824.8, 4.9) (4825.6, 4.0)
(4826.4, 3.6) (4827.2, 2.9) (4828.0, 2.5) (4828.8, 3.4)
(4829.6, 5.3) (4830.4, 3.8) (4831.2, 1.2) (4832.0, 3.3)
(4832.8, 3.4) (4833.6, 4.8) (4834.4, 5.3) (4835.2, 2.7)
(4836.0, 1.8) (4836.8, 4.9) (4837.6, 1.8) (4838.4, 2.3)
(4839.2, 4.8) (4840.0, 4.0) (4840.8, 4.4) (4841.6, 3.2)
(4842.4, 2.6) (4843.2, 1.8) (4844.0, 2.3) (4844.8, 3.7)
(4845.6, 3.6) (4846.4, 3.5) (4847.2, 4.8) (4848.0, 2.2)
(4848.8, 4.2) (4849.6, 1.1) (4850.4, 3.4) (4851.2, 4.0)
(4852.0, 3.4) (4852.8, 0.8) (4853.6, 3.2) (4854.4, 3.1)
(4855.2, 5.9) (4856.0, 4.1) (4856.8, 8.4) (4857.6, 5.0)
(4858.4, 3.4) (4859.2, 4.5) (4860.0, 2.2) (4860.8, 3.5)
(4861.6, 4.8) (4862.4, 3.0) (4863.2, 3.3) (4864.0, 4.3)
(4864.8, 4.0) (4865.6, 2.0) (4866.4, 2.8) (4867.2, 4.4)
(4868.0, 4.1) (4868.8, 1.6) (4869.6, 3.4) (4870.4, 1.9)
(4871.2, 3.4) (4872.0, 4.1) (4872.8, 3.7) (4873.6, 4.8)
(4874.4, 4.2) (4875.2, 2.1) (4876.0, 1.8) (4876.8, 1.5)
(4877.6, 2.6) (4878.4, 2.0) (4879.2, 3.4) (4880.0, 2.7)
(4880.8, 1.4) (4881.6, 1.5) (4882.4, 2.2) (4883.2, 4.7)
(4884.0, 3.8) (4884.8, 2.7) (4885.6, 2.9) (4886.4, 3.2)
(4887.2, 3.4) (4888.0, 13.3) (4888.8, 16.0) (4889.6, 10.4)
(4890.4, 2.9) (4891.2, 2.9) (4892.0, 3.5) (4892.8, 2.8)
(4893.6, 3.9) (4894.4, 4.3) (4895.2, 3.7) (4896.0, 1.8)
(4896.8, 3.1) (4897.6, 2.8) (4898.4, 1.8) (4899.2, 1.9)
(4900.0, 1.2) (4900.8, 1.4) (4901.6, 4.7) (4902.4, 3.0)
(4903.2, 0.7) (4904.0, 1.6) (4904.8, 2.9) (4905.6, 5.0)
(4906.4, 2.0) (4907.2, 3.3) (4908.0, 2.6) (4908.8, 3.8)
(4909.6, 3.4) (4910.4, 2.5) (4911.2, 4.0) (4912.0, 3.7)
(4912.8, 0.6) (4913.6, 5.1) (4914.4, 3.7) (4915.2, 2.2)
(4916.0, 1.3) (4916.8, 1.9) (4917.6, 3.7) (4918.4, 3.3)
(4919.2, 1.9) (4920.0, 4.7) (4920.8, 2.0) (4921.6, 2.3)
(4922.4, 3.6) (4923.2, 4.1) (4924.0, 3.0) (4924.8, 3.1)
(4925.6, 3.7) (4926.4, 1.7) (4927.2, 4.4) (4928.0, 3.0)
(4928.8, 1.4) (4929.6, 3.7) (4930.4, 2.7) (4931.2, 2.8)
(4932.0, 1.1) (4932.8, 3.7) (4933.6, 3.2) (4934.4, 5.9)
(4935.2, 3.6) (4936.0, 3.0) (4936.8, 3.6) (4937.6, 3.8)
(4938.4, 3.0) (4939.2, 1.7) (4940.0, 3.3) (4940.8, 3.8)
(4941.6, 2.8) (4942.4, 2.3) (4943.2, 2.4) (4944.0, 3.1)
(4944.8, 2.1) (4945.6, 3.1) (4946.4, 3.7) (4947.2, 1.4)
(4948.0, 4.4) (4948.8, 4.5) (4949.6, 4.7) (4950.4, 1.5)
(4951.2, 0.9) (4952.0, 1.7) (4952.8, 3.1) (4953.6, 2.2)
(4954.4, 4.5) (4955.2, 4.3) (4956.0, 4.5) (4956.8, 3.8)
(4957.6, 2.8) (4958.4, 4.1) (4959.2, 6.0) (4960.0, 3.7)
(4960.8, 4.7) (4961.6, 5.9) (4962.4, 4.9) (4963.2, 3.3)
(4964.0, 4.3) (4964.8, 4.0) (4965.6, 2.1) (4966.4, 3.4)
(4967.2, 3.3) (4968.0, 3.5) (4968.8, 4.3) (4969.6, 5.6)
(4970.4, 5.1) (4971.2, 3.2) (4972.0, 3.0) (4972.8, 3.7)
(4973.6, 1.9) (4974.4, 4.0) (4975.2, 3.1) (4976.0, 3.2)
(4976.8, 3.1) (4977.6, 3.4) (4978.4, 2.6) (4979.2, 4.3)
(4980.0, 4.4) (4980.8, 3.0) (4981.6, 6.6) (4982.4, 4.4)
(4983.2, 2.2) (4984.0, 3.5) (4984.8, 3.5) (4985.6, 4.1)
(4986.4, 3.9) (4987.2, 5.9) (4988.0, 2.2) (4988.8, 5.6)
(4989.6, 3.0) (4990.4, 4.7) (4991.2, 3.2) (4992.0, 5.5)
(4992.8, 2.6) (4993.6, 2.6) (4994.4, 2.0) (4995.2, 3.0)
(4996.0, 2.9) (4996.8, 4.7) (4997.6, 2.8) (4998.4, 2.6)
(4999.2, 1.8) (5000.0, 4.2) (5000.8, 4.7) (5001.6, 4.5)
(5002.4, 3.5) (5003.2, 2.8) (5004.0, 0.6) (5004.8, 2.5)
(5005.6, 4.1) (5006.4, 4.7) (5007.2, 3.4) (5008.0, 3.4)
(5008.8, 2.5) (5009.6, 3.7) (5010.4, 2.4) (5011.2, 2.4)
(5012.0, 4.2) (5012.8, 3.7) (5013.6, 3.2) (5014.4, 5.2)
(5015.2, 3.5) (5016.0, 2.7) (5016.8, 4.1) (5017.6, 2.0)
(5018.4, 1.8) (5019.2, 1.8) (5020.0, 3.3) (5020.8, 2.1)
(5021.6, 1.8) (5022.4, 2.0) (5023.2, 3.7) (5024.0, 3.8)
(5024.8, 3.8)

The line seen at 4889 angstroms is H-beta 4861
